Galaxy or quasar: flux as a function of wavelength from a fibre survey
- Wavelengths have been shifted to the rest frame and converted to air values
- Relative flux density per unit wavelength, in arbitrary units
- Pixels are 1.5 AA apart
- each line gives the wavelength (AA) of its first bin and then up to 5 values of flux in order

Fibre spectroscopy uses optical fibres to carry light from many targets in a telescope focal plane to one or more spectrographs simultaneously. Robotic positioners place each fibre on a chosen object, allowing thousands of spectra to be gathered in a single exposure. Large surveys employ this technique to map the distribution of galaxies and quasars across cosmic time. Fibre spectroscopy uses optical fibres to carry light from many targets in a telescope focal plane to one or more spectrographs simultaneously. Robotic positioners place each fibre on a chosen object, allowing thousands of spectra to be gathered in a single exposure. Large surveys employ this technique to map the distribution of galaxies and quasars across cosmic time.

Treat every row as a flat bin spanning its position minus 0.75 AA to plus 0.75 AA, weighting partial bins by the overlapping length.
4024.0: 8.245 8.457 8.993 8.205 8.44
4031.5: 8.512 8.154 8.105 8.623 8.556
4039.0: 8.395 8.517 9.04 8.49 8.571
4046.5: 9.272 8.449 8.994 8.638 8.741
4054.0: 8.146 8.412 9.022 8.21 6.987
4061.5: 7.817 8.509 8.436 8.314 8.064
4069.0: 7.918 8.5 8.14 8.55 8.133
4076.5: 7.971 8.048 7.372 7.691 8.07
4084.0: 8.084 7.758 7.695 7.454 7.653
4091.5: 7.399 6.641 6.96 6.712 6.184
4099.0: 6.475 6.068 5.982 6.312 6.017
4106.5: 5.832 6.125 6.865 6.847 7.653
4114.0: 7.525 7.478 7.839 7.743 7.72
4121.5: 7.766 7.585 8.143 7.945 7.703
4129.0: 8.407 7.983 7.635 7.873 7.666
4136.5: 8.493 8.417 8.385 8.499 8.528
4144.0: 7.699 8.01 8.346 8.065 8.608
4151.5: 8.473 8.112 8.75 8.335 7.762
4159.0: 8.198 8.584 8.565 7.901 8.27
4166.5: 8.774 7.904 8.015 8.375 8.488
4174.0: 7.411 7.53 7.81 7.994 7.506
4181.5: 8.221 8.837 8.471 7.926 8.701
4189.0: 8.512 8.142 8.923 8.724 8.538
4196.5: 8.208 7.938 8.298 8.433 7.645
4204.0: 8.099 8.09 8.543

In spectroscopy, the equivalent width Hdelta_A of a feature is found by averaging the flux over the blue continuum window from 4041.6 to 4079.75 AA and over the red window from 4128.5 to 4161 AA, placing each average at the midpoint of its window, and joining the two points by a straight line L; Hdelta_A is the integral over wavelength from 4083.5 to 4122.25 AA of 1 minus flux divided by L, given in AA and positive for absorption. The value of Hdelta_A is 5.9 AA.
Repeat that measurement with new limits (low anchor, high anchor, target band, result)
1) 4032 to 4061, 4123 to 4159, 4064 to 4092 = 1.39 AA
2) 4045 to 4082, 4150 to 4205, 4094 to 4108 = 3.38 AA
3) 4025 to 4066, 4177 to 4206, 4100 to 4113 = 3.08 AA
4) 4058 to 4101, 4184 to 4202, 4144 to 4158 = -0.23 AA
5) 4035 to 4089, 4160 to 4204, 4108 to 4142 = 1.86 AA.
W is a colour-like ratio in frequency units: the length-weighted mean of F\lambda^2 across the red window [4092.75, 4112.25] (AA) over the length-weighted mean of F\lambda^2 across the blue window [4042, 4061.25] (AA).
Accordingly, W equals 0.77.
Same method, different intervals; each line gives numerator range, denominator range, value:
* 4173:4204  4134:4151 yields 1.02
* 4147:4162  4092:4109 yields 1.35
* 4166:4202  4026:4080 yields 1.05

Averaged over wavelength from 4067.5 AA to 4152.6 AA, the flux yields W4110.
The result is 7.61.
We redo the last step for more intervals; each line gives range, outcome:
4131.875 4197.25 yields 8.24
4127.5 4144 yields 8.14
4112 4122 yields 7.67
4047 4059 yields 8.6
